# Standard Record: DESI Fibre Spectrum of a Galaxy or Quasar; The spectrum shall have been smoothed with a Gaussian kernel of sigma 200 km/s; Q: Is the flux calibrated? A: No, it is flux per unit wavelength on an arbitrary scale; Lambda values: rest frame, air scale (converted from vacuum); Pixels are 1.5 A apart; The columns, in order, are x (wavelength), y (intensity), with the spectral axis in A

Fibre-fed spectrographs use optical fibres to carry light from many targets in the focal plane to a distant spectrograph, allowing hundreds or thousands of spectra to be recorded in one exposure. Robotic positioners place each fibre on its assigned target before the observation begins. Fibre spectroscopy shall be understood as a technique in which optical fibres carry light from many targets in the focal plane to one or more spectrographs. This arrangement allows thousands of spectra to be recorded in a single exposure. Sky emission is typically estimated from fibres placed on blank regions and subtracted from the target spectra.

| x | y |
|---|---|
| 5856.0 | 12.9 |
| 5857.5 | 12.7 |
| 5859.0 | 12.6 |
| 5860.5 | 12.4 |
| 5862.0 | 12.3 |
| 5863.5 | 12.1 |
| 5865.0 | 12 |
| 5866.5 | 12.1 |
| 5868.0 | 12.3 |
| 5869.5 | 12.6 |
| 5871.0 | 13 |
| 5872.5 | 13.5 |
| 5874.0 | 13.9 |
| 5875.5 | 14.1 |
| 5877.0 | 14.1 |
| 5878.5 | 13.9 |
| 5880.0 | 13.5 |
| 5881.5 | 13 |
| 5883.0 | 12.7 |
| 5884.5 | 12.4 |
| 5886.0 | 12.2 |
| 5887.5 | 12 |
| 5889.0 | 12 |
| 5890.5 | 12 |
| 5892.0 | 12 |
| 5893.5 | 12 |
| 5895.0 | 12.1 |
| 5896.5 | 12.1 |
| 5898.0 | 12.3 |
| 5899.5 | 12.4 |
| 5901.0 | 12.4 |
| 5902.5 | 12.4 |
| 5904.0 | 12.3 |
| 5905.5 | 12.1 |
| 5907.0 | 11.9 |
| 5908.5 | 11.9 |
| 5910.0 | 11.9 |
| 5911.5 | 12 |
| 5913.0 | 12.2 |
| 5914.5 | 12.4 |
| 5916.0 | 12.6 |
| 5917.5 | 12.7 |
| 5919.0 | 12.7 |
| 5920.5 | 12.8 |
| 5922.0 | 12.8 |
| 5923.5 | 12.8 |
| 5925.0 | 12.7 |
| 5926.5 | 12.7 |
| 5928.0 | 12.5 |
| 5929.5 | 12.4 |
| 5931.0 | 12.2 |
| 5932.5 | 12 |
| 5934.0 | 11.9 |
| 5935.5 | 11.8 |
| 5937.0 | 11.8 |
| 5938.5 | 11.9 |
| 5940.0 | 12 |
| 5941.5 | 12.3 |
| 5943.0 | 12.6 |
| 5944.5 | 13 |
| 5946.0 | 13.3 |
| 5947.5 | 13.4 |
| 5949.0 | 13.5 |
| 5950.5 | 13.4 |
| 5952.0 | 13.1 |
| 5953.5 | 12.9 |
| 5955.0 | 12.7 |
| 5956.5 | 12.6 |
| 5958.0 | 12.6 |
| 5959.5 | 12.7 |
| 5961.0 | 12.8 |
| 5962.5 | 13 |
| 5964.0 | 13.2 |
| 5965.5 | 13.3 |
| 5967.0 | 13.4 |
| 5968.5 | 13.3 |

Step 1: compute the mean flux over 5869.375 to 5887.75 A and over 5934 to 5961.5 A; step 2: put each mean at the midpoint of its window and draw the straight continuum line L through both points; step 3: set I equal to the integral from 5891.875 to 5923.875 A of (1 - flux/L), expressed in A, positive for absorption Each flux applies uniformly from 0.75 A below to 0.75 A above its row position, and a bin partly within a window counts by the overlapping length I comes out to 1.6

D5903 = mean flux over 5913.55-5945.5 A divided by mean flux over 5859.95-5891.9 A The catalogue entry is 1.0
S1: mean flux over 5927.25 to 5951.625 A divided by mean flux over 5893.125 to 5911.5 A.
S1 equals 1.0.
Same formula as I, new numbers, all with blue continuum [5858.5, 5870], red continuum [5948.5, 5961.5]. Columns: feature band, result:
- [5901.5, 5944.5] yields 1.3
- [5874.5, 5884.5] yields -0.9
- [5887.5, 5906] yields 0.5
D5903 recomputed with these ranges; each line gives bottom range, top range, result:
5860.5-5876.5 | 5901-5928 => 0.97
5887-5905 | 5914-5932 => 1.04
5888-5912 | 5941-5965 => 1.07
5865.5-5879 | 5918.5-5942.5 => 0.93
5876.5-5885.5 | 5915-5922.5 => 0.96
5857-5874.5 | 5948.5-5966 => 1.03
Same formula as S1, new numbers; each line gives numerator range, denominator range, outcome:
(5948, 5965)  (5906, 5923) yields 1.05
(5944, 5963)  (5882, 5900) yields 1.07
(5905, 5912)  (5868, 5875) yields 0.91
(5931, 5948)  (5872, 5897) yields 0.96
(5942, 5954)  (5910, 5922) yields 1.05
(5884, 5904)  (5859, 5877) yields 0.95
